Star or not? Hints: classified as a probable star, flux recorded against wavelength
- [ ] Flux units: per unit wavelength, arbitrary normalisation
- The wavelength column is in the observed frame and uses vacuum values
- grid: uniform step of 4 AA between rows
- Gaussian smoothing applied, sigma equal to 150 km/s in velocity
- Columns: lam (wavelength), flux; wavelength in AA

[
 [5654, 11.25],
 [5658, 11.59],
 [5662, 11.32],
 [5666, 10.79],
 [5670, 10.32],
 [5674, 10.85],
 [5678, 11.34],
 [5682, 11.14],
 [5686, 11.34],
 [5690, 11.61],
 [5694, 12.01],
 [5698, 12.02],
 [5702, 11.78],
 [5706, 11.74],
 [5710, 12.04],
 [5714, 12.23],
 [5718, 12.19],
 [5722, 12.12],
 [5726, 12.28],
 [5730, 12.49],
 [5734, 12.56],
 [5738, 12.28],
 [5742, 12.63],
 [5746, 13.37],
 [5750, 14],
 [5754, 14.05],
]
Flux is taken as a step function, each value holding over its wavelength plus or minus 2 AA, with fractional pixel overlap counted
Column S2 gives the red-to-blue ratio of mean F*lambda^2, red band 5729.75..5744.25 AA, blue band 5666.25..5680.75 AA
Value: 1.2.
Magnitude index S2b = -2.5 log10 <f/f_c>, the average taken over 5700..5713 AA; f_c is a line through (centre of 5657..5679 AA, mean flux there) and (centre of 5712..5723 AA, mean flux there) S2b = 0.00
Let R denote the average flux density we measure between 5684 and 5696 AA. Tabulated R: 11.7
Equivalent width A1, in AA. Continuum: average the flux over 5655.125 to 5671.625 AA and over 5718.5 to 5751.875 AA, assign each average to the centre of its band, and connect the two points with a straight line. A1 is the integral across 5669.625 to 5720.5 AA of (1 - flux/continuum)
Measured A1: 0.6 AA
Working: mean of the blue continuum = 11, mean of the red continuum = 12.7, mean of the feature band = 11.6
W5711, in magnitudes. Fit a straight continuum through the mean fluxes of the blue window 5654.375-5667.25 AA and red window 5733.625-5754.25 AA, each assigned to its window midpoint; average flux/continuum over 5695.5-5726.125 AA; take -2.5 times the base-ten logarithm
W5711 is 0.03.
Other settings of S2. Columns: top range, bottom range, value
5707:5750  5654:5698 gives 1.13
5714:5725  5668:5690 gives 1.12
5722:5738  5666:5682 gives 1.16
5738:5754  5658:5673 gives 1.25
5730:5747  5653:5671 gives 1.17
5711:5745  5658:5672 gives 1.16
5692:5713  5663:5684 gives 1.11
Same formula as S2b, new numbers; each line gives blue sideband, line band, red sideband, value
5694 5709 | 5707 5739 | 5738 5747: 0.01 mag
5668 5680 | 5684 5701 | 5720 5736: -0.04 mag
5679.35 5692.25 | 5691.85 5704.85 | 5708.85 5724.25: -0.02 mag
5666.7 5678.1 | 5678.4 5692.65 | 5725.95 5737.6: -0.03 mag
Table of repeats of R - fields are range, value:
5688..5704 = 11.9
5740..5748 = 13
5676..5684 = 11.2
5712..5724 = 12.2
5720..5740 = 12.3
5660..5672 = 10.8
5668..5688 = 11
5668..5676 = 10.6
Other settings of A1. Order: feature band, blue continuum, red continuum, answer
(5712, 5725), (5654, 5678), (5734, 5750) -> 0.1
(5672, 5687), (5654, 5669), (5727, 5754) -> 0.6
